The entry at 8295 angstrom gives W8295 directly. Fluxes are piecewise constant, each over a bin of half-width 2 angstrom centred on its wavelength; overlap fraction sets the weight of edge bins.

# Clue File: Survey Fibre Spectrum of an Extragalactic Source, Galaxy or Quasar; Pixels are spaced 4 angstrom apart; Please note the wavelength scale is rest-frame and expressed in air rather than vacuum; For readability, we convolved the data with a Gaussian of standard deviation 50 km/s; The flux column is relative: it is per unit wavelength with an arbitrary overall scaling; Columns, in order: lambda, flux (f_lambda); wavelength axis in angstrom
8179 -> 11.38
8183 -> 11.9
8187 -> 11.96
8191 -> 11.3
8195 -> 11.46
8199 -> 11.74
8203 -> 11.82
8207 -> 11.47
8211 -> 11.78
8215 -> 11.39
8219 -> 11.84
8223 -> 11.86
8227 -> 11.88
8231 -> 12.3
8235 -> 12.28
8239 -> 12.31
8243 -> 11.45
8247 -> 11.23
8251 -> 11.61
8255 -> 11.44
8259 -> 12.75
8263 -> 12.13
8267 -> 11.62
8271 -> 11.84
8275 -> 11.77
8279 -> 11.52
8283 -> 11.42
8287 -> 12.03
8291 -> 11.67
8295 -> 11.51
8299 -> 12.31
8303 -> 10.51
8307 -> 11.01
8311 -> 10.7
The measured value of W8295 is 11.51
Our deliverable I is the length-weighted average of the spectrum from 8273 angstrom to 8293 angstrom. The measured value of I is 11.7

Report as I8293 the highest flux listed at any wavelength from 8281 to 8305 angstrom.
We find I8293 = 12.31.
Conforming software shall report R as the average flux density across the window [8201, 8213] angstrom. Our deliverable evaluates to 11.7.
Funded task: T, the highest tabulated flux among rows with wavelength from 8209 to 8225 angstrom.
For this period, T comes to 11.86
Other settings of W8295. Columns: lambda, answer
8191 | 11.3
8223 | 11.86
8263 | 12.13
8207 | 11.47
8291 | 11.67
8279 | 11.52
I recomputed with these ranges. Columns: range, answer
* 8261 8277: 11.8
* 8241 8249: 11.3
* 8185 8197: 11.6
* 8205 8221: 11.6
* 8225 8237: 12.2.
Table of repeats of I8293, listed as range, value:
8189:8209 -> 11.82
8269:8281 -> 11.84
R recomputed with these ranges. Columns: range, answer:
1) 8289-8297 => 11.6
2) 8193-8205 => 11.7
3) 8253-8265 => 12.1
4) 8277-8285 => 11.5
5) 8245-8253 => 11.4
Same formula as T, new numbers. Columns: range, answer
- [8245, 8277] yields 12.75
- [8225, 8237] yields 12.3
